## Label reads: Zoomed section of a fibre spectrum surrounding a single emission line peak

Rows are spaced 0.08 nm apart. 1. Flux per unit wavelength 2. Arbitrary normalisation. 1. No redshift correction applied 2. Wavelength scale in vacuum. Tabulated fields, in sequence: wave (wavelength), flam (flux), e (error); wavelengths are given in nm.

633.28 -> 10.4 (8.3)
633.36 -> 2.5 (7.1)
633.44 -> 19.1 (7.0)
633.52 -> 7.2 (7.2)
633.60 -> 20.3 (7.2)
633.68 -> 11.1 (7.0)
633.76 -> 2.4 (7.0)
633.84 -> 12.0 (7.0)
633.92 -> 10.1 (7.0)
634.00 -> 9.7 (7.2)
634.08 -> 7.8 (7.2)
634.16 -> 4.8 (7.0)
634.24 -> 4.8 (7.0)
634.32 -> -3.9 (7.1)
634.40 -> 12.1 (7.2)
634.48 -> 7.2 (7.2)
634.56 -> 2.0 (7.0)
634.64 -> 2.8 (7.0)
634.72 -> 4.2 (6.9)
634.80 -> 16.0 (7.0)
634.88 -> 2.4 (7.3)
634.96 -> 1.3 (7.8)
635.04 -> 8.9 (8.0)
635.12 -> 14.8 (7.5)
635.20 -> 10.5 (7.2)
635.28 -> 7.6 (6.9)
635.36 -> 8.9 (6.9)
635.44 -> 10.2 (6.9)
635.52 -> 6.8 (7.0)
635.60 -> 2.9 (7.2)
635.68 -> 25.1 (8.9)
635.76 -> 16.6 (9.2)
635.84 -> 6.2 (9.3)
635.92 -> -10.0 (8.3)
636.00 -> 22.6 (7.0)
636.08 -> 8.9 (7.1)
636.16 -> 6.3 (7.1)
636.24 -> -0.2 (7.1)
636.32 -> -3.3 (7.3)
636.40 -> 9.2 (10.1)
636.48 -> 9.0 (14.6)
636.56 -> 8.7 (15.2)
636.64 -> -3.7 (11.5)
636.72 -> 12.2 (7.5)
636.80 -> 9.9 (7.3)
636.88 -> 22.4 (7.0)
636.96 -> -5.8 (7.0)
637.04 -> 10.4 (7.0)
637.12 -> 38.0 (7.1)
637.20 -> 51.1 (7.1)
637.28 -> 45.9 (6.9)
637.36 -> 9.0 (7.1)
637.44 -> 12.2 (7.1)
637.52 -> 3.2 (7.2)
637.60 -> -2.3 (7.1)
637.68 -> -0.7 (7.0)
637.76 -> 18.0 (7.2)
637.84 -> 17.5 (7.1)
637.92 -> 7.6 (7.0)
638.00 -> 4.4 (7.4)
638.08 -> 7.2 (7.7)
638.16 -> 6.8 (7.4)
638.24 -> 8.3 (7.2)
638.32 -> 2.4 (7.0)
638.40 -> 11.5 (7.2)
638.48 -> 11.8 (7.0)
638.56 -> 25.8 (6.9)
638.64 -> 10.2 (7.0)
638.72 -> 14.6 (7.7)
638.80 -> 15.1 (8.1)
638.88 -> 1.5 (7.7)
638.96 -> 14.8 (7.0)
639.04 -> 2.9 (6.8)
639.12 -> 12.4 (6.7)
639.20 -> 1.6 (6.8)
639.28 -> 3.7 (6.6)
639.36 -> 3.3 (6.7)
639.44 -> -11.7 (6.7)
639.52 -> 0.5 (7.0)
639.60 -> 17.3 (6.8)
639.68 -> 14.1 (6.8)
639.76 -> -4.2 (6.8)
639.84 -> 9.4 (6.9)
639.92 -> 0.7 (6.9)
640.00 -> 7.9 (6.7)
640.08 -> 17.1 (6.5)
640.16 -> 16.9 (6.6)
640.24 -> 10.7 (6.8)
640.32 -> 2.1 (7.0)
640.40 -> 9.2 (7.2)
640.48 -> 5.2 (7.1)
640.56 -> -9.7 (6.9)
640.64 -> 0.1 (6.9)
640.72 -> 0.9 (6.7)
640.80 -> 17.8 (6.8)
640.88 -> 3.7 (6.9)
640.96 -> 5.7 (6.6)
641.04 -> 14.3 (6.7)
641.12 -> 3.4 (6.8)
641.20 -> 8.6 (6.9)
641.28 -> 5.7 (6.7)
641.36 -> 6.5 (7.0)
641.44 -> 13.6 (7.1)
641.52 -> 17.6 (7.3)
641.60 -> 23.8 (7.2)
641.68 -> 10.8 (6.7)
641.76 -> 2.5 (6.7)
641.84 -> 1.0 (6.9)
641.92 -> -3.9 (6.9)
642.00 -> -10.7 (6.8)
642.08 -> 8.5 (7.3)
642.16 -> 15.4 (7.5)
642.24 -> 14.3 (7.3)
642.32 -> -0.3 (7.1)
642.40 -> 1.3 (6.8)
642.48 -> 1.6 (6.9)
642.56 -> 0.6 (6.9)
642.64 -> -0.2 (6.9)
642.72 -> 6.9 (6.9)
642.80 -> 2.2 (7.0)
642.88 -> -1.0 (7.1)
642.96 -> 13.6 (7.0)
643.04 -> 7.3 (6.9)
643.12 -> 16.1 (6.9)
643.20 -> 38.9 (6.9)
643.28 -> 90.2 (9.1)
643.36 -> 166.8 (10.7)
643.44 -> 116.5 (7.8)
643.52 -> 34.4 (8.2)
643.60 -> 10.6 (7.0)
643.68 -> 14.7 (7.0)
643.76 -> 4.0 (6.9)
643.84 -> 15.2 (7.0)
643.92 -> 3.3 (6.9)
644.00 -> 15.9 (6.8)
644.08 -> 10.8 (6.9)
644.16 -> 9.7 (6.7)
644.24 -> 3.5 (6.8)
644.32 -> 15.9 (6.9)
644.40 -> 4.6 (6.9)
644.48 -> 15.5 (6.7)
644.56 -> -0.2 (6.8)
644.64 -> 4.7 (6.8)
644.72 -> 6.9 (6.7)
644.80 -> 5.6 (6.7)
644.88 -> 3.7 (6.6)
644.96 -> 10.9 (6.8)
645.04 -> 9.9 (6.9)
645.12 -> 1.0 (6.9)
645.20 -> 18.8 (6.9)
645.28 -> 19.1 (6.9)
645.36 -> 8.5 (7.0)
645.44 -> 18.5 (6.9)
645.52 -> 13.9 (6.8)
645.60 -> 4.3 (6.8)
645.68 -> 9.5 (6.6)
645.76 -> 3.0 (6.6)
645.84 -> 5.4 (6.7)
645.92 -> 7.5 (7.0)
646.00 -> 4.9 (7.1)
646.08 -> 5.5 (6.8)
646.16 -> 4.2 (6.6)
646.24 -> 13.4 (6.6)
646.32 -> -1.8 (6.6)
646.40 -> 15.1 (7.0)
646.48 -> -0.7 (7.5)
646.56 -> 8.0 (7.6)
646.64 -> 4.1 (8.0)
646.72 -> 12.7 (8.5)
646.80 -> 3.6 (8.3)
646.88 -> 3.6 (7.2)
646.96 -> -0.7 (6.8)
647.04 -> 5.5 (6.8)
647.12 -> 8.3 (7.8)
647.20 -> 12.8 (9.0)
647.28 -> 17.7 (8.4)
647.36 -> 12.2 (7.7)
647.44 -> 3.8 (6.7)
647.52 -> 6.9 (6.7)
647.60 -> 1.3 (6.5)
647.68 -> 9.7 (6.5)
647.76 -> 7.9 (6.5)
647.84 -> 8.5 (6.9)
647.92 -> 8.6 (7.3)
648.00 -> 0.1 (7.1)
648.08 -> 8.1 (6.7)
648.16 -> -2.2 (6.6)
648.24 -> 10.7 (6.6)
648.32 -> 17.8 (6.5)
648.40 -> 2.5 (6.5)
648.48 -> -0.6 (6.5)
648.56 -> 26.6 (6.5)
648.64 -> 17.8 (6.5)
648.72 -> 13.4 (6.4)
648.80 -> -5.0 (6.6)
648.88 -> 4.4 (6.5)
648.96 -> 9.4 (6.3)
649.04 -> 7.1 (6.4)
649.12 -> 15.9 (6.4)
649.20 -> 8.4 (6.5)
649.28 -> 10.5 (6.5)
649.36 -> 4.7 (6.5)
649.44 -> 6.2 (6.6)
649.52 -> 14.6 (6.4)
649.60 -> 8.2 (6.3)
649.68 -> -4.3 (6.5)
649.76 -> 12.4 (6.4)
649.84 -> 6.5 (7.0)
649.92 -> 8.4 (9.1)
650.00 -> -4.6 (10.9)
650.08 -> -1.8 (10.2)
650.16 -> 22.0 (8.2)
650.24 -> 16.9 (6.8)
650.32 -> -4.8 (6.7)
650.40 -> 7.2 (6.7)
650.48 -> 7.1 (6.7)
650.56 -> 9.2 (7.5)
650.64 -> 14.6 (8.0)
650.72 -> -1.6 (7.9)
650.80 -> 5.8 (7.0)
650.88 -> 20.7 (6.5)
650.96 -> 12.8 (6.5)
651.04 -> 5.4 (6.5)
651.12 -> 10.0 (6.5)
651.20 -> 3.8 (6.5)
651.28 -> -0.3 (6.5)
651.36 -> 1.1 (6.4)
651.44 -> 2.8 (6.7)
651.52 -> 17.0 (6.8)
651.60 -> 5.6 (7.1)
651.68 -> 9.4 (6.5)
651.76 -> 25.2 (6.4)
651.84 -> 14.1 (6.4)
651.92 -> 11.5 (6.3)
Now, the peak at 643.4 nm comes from [O III] 5007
